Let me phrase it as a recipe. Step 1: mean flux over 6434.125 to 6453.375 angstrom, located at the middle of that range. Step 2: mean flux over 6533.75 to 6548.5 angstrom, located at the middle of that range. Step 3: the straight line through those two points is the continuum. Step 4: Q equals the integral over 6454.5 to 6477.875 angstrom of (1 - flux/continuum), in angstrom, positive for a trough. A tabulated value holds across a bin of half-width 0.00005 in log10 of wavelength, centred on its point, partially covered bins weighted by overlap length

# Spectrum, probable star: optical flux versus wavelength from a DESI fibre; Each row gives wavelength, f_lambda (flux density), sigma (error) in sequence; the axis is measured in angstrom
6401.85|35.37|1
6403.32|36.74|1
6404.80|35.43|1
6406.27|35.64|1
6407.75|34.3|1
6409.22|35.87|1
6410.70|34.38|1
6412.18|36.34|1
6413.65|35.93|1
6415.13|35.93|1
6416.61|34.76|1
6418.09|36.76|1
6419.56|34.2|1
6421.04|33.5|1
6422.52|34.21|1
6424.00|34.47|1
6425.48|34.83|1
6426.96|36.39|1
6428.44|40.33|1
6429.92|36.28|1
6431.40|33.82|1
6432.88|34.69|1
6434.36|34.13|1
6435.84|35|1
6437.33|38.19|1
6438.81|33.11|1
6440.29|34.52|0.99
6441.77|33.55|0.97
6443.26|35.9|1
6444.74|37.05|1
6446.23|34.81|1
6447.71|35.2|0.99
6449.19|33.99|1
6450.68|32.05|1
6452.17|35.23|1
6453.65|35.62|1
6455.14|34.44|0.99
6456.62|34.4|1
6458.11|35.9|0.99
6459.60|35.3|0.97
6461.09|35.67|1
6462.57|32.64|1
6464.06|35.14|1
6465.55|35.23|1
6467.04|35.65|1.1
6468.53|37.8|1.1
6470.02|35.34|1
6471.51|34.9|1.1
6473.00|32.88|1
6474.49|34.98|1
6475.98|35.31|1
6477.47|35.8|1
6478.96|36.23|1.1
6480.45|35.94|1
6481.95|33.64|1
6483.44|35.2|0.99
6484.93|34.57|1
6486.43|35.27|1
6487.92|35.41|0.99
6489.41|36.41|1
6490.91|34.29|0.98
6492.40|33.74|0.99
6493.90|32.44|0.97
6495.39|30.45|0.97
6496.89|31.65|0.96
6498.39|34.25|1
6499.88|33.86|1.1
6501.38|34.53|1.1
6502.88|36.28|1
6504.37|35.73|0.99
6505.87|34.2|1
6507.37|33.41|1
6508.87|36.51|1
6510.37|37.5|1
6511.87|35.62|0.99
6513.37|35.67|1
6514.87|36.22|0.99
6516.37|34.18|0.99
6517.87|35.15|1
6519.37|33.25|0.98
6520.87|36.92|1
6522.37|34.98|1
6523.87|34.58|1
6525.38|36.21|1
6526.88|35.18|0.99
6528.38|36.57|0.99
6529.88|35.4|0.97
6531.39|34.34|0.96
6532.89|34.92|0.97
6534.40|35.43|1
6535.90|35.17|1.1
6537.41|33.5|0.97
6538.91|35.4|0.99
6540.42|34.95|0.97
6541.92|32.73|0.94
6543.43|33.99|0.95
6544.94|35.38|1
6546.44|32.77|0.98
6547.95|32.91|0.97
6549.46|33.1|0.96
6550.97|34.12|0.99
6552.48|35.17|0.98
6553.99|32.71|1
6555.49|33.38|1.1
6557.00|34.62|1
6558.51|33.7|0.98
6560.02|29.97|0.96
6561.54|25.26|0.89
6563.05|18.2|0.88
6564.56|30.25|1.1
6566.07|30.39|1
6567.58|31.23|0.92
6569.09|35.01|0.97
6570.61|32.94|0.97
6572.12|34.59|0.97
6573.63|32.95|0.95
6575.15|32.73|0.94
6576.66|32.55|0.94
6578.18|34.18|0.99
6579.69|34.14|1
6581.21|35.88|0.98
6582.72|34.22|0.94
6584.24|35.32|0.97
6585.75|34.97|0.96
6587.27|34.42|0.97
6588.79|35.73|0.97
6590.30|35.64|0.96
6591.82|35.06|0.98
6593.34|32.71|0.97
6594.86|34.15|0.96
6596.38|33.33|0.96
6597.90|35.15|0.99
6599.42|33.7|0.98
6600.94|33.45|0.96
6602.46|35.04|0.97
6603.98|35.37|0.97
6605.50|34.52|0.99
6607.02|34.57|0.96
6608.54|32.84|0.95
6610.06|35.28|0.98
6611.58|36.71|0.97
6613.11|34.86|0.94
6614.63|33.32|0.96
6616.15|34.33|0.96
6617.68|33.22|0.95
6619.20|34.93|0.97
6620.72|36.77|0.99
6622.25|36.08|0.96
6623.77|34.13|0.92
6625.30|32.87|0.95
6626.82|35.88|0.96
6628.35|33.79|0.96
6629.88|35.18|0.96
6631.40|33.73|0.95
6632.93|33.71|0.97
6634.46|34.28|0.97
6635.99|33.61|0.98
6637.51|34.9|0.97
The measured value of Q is -0.2 angstrom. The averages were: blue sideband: 34.9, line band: 35.1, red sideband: 34.2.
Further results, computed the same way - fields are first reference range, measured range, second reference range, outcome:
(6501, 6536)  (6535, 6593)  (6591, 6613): 2.8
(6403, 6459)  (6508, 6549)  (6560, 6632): -0.9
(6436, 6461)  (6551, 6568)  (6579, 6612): 2.0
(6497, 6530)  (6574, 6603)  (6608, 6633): 0.4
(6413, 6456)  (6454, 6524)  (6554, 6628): -0.6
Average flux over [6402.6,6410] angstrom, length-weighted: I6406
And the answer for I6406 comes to 35.6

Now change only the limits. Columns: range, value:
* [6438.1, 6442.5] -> 33.8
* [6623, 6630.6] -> 34.4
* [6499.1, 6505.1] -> 35.1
